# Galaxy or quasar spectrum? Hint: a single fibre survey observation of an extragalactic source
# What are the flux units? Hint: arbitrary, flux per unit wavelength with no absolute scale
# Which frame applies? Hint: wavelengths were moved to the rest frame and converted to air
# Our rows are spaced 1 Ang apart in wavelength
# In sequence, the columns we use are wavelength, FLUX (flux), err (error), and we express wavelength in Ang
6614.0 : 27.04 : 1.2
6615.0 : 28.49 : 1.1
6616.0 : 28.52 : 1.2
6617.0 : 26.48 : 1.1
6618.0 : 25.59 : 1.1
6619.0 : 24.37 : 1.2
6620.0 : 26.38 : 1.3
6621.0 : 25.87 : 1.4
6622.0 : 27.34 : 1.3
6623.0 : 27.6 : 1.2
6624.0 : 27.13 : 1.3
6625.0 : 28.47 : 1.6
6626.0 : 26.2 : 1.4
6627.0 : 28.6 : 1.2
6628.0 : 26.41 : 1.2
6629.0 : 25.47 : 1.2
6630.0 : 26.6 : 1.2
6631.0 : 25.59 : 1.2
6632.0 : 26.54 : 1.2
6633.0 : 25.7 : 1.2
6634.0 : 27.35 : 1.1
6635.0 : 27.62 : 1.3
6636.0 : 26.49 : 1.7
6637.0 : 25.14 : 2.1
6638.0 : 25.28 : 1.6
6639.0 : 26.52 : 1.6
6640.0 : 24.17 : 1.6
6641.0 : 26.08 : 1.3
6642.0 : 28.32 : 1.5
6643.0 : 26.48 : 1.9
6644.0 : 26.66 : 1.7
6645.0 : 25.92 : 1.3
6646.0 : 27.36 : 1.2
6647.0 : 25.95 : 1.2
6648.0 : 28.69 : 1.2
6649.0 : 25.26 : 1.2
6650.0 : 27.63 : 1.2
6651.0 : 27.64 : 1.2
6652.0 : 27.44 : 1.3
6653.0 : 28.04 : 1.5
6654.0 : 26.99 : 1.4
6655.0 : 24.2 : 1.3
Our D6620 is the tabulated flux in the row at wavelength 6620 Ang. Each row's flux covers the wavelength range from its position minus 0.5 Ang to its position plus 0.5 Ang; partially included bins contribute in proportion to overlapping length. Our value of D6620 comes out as 26.38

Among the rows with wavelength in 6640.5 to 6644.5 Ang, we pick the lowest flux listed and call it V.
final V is 26.08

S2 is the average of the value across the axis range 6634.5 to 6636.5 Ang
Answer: 27.1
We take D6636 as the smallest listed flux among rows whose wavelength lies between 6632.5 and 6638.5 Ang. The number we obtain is 25.14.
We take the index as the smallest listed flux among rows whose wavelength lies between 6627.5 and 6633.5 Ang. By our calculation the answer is 25.47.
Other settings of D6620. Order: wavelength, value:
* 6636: 26.49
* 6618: 25.59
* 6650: 27.63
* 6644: 26.66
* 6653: 28.04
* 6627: 28.6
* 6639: 26.52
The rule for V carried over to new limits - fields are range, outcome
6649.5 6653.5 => 27.44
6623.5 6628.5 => 26.2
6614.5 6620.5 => 24.37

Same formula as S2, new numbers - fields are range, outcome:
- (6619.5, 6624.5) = 26.9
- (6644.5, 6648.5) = 27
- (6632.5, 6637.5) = 26.5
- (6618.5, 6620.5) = 25.4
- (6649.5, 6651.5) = 27.6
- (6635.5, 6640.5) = 25.5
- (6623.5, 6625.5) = 27.8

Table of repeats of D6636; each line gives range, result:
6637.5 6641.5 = 24.17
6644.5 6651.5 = 25.26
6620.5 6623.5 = 25.87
